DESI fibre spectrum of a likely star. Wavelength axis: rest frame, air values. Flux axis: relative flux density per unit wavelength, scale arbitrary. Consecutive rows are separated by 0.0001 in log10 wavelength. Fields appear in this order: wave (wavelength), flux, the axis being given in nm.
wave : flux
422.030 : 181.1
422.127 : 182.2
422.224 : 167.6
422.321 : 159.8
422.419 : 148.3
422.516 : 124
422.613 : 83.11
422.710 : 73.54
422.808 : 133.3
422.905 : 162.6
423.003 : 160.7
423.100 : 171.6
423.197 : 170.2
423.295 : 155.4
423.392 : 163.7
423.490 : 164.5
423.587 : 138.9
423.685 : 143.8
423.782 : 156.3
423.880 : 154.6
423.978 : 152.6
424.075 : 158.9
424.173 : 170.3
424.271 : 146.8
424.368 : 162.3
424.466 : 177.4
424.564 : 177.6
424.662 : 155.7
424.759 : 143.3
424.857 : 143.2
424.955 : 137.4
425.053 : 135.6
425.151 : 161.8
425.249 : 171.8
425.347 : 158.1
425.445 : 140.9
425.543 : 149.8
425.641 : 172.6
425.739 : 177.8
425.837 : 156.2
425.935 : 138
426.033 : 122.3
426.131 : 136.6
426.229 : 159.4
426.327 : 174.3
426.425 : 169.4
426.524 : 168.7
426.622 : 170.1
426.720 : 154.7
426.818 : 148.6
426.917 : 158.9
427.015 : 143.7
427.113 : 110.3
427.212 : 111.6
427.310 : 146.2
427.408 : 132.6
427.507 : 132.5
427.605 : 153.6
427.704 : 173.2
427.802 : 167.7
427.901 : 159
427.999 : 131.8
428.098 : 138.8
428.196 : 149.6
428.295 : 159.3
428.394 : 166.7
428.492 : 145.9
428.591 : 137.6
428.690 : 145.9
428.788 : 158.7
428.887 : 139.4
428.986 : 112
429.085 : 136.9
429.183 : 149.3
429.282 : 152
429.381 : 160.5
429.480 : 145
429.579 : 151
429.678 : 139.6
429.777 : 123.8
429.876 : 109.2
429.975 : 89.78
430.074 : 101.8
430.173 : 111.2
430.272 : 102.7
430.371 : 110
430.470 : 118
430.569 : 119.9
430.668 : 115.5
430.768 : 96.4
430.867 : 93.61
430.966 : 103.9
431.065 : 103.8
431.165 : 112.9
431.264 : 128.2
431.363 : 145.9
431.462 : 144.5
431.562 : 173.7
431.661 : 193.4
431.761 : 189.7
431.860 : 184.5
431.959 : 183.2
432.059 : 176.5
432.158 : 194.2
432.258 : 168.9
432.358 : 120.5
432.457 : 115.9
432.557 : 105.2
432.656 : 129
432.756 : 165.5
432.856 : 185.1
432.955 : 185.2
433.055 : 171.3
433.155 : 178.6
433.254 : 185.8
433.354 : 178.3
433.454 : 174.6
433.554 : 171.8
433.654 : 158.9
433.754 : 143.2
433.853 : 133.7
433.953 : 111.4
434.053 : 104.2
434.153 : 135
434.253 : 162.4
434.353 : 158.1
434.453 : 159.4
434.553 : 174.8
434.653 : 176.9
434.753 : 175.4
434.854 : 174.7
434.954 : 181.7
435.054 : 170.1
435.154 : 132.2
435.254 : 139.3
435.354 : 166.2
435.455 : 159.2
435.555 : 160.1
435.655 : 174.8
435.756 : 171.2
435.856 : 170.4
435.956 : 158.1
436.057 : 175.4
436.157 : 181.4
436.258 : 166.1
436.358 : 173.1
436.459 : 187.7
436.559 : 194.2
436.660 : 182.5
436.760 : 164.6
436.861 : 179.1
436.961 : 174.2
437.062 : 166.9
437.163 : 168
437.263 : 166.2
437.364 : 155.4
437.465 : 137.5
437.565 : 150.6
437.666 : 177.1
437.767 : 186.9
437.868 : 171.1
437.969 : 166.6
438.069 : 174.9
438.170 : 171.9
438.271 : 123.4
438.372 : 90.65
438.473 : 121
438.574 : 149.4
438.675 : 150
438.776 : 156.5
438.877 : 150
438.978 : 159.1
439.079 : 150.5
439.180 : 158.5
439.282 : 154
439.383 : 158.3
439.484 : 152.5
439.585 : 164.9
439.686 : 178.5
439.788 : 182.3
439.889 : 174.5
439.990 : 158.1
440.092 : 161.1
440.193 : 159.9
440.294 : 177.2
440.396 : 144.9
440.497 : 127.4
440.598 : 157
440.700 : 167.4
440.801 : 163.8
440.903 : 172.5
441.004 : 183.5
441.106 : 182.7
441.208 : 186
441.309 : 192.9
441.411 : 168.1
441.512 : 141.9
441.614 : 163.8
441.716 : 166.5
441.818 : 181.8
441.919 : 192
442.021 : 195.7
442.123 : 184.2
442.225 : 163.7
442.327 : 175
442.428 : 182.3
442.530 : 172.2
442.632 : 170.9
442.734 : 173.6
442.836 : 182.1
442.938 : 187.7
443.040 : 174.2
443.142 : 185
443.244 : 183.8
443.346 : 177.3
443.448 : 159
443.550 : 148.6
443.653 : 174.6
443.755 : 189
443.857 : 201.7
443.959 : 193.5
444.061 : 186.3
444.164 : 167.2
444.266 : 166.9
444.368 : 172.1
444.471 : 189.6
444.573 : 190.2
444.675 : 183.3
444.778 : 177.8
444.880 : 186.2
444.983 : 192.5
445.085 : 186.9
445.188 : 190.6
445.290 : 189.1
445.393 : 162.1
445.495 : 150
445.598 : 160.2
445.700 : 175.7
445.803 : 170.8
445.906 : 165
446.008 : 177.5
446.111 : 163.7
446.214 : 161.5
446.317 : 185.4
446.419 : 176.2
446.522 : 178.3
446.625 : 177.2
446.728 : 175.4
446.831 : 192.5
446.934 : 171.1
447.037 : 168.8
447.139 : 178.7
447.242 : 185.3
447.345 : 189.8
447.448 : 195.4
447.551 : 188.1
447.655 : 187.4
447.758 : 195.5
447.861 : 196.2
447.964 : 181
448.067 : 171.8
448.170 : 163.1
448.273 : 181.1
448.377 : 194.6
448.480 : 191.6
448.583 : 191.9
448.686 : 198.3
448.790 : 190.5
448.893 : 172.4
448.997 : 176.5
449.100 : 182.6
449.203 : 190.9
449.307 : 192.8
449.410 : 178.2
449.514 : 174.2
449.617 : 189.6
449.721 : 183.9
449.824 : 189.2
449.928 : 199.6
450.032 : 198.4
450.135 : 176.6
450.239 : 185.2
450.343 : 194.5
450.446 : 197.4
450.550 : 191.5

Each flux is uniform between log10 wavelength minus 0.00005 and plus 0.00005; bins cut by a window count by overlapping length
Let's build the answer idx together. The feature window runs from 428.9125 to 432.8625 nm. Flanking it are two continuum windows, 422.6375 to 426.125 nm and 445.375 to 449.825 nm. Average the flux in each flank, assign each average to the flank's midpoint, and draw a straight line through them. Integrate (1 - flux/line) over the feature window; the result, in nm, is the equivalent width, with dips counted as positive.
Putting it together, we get 0.60 nm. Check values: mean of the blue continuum 152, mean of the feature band 136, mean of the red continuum 180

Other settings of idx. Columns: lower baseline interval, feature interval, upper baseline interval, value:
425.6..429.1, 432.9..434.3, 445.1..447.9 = 0.01 nm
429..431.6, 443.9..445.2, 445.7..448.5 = -0.09 nm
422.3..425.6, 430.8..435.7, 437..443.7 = 0.11 nm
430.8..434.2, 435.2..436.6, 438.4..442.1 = -0.11 nm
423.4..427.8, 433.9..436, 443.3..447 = 0.08 nm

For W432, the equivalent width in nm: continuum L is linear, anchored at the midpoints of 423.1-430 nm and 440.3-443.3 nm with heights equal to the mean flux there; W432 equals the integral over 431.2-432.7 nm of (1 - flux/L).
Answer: 0.02 nm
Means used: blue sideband 150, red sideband 173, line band 157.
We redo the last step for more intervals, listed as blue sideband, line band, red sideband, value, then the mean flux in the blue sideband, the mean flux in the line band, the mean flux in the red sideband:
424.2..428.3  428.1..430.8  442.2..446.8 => 0.42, 152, 132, 177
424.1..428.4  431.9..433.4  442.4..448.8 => -0.01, 152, 163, 180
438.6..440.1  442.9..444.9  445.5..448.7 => -0.09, 160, 180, 180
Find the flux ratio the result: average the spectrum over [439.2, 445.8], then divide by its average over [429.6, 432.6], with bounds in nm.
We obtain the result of 1.31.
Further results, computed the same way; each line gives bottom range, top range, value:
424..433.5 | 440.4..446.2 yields 1.19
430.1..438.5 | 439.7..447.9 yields 1.14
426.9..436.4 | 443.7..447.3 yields 1.20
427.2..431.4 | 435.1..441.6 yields 1.23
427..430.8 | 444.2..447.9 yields 1.33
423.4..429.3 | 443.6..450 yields 1.20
